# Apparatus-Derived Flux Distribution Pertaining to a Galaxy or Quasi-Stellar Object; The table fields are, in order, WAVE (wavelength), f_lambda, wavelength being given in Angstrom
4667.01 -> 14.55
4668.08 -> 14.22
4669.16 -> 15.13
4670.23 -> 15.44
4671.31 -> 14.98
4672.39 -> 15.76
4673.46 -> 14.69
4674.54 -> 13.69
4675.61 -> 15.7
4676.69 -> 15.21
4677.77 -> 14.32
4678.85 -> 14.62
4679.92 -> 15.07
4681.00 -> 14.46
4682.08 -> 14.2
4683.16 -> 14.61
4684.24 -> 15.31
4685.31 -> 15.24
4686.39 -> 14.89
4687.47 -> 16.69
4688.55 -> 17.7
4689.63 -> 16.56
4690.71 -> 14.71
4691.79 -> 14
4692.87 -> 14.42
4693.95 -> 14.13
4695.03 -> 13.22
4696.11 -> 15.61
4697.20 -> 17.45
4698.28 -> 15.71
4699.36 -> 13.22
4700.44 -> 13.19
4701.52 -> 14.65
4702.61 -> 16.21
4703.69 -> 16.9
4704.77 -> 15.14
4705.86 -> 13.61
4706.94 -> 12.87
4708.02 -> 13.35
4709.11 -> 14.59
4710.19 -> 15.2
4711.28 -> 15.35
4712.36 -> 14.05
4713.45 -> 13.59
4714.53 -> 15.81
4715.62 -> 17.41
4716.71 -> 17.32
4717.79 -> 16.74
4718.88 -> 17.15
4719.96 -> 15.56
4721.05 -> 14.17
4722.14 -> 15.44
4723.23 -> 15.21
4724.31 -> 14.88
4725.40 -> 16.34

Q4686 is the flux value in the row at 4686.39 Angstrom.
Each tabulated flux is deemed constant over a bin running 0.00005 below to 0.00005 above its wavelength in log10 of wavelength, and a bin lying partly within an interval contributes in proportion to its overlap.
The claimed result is 14.89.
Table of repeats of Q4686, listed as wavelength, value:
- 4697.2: 17.45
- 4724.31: 14.88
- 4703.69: 16.9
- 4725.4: 16.34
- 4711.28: 15.35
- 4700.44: 13.19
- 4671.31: 14.98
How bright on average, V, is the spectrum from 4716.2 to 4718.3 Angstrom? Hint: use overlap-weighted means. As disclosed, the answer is 17.1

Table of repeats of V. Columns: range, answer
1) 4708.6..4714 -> 14.6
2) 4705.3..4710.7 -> 13.9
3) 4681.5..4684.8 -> 14.7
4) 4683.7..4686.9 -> 15.2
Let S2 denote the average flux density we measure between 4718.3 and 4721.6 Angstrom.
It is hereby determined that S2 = 15.6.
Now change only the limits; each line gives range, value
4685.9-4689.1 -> 16.4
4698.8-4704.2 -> 14.8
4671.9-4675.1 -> 14.7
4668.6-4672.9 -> 15.3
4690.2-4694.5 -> 14.3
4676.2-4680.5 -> 14.8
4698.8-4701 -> 13.3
